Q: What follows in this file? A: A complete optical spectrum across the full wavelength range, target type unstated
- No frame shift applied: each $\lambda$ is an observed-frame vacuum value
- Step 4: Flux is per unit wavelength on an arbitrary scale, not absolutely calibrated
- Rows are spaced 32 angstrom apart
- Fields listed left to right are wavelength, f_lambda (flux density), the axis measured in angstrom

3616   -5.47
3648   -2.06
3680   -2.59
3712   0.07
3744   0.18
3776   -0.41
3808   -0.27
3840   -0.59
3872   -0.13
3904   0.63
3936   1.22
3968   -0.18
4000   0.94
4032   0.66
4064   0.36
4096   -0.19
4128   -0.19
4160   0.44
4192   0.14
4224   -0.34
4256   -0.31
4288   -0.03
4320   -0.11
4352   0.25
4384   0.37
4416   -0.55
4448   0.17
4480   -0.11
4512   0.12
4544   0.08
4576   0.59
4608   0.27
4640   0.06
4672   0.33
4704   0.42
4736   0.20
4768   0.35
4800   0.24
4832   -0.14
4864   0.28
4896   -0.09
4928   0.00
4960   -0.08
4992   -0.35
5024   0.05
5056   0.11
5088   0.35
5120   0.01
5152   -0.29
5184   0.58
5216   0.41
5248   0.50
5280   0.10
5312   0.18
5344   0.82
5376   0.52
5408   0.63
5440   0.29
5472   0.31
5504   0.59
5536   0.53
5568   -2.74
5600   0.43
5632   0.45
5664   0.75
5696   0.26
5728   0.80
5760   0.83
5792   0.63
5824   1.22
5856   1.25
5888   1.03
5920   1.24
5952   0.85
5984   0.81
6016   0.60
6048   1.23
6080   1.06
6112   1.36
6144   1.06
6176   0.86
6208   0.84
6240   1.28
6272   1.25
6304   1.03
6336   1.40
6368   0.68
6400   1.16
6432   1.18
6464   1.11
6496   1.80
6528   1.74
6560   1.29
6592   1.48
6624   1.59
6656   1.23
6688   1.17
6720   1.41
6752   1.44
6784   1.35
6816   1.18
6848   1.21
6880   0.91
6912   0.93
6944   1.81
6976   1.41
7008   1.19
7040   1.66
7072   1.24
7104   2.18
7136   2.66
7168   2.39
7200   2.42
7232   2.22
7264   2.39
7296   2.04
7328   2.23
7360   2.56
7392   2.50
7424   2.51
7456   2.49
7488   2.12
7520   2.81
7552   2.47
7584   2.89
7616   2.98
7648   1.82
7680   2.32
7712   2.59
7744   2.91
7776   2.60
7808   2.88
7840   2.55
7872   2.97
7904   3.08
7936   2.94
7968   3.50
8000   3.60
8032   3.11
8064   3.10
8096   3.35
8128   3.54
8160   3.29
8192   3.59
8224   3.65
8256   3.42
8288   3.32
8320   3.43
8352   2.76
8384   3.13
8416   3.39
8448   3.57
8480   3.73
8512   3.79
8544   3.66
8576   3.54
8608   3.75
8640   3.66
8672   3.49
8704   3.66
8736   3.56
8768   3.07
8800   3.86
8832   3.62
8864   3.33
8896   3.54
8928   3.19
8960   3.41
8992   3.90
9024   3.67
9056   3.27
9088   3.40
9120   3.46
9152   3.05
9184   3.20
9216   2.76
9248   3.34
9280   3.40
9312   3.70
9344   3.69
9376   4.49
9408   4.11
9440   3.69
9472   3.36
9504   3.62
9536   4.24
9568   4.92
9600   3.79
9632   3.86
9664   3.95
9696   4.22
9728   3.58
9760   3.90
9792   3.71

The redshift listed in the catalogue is 0.78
